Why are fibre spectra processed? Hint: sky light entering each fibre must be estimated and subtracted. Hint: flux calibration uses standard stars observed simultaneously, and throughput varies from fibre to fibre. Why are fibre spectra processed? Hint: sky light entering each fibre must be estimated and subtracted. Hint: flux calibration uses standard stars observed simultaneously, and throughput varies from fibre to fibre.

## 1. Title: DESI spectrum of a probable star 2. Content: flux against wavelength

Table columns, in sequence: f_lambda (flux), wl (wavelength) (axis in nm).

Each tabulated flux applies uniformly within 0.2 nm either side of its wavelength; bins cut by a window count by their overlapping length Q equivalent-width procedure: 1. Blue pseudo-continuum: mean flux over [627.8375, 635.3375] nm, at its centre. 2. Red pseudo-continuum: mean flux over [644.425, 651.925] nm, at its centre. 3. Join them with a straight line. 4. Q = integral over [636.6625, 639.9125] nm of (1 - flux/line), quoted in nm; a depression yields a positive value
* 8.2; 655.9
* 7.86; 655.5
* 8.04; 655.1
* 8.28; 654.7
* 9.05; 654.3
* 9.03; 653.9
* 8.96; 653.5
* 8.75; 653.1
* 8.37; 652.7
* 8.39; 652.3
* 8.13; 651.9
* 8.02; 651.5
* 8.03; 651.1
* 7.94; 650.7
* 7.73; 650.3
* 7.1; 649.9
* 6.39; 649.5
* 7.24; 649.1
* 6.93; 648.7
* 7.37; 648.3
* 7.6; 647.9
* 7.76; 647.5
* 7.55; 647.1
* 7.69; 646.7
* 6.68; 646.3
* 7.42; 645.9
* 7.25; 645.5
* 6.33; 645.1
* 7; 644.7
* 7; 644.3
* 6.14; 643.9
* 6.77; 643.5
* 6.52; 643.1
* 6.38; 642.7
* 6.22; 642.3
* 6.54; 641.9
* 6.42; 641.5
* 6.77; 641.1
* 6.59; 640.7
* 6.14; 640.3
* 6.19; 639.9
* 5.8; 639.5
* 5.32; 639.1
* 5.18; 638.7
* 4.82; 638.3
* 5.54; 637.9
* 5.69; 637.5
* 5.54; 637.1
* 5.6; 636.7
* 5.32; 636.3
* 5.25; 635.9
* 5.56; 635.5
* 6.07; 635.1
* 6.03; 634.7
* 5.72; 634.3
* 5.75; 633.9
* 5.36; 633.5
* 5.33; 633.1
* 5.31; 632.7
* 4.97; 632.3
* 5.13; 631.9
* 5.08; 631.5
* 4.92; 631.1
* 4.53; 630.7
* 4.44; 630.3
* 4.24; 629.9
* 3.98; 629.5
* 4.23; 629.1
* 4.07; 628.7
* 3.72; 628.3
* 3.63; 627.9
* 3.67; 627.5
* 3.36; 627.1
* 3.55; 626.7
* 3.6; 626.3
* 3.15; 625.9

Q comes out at 0.23 nm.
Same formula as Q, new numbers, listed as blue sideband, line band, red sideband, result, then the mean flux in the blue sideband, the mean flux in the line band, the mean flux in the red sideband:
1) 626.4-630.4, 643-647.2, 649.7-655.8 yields -0.04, 3.87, 6.94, 8.24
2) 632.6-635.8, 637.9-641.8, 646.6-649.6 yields 0.26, 5.64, 5.91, 7.33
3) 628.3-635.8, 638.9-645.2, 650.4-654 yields 0.27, 5.01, 6.38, 8.37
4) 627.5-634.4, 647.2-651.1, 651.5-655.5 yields 0.19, 4.68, 7.38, 8.49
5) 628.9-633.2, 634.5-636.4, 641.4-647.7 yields -0.09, 4.73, 5.66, 6.86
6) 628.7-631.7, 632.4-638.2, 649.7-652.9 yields -0.28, 4.46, 5.55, 7.96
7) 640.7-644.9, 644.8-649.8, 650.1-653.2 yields 0.13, 6.58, 7.18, 8.15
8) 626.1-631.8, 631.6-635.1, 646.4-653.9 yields -0.44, 4.09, 5.47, 7.79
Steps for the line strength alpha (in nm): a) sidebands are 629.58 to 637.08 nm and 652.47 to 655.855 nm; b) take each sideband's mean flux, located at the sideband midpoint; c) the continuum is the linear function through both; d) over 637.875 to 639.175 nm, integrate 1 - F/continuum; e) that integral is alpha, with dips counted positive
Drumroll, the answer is 0.19 nm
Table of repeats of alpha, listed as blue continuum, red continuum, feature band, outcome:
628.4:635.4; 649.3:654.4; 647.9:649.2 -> 0.06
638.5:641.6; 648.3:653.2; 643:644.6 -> 0.00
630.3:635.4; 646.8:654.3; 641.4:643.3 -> 0.08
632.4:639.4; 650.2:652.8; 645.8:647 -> -0.01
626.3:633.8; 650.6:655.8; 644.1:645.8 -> 0.01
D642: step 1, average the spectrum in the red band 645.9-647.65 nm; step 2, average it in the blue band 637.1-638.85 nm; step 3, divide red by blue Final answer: 1.4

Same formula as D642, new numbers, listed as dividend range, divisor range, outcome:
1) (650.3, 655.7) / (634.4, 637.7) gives 1.48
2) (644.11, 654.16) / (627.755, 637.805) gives 1.52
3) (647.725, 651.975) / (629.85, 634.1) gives 1.49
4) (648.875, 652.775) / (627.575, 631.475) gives 1.83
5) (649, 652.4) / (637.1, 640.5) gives 1.37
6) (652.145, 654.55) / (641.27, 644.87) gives 1.34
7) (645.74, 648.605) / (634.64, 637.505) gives 1.32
